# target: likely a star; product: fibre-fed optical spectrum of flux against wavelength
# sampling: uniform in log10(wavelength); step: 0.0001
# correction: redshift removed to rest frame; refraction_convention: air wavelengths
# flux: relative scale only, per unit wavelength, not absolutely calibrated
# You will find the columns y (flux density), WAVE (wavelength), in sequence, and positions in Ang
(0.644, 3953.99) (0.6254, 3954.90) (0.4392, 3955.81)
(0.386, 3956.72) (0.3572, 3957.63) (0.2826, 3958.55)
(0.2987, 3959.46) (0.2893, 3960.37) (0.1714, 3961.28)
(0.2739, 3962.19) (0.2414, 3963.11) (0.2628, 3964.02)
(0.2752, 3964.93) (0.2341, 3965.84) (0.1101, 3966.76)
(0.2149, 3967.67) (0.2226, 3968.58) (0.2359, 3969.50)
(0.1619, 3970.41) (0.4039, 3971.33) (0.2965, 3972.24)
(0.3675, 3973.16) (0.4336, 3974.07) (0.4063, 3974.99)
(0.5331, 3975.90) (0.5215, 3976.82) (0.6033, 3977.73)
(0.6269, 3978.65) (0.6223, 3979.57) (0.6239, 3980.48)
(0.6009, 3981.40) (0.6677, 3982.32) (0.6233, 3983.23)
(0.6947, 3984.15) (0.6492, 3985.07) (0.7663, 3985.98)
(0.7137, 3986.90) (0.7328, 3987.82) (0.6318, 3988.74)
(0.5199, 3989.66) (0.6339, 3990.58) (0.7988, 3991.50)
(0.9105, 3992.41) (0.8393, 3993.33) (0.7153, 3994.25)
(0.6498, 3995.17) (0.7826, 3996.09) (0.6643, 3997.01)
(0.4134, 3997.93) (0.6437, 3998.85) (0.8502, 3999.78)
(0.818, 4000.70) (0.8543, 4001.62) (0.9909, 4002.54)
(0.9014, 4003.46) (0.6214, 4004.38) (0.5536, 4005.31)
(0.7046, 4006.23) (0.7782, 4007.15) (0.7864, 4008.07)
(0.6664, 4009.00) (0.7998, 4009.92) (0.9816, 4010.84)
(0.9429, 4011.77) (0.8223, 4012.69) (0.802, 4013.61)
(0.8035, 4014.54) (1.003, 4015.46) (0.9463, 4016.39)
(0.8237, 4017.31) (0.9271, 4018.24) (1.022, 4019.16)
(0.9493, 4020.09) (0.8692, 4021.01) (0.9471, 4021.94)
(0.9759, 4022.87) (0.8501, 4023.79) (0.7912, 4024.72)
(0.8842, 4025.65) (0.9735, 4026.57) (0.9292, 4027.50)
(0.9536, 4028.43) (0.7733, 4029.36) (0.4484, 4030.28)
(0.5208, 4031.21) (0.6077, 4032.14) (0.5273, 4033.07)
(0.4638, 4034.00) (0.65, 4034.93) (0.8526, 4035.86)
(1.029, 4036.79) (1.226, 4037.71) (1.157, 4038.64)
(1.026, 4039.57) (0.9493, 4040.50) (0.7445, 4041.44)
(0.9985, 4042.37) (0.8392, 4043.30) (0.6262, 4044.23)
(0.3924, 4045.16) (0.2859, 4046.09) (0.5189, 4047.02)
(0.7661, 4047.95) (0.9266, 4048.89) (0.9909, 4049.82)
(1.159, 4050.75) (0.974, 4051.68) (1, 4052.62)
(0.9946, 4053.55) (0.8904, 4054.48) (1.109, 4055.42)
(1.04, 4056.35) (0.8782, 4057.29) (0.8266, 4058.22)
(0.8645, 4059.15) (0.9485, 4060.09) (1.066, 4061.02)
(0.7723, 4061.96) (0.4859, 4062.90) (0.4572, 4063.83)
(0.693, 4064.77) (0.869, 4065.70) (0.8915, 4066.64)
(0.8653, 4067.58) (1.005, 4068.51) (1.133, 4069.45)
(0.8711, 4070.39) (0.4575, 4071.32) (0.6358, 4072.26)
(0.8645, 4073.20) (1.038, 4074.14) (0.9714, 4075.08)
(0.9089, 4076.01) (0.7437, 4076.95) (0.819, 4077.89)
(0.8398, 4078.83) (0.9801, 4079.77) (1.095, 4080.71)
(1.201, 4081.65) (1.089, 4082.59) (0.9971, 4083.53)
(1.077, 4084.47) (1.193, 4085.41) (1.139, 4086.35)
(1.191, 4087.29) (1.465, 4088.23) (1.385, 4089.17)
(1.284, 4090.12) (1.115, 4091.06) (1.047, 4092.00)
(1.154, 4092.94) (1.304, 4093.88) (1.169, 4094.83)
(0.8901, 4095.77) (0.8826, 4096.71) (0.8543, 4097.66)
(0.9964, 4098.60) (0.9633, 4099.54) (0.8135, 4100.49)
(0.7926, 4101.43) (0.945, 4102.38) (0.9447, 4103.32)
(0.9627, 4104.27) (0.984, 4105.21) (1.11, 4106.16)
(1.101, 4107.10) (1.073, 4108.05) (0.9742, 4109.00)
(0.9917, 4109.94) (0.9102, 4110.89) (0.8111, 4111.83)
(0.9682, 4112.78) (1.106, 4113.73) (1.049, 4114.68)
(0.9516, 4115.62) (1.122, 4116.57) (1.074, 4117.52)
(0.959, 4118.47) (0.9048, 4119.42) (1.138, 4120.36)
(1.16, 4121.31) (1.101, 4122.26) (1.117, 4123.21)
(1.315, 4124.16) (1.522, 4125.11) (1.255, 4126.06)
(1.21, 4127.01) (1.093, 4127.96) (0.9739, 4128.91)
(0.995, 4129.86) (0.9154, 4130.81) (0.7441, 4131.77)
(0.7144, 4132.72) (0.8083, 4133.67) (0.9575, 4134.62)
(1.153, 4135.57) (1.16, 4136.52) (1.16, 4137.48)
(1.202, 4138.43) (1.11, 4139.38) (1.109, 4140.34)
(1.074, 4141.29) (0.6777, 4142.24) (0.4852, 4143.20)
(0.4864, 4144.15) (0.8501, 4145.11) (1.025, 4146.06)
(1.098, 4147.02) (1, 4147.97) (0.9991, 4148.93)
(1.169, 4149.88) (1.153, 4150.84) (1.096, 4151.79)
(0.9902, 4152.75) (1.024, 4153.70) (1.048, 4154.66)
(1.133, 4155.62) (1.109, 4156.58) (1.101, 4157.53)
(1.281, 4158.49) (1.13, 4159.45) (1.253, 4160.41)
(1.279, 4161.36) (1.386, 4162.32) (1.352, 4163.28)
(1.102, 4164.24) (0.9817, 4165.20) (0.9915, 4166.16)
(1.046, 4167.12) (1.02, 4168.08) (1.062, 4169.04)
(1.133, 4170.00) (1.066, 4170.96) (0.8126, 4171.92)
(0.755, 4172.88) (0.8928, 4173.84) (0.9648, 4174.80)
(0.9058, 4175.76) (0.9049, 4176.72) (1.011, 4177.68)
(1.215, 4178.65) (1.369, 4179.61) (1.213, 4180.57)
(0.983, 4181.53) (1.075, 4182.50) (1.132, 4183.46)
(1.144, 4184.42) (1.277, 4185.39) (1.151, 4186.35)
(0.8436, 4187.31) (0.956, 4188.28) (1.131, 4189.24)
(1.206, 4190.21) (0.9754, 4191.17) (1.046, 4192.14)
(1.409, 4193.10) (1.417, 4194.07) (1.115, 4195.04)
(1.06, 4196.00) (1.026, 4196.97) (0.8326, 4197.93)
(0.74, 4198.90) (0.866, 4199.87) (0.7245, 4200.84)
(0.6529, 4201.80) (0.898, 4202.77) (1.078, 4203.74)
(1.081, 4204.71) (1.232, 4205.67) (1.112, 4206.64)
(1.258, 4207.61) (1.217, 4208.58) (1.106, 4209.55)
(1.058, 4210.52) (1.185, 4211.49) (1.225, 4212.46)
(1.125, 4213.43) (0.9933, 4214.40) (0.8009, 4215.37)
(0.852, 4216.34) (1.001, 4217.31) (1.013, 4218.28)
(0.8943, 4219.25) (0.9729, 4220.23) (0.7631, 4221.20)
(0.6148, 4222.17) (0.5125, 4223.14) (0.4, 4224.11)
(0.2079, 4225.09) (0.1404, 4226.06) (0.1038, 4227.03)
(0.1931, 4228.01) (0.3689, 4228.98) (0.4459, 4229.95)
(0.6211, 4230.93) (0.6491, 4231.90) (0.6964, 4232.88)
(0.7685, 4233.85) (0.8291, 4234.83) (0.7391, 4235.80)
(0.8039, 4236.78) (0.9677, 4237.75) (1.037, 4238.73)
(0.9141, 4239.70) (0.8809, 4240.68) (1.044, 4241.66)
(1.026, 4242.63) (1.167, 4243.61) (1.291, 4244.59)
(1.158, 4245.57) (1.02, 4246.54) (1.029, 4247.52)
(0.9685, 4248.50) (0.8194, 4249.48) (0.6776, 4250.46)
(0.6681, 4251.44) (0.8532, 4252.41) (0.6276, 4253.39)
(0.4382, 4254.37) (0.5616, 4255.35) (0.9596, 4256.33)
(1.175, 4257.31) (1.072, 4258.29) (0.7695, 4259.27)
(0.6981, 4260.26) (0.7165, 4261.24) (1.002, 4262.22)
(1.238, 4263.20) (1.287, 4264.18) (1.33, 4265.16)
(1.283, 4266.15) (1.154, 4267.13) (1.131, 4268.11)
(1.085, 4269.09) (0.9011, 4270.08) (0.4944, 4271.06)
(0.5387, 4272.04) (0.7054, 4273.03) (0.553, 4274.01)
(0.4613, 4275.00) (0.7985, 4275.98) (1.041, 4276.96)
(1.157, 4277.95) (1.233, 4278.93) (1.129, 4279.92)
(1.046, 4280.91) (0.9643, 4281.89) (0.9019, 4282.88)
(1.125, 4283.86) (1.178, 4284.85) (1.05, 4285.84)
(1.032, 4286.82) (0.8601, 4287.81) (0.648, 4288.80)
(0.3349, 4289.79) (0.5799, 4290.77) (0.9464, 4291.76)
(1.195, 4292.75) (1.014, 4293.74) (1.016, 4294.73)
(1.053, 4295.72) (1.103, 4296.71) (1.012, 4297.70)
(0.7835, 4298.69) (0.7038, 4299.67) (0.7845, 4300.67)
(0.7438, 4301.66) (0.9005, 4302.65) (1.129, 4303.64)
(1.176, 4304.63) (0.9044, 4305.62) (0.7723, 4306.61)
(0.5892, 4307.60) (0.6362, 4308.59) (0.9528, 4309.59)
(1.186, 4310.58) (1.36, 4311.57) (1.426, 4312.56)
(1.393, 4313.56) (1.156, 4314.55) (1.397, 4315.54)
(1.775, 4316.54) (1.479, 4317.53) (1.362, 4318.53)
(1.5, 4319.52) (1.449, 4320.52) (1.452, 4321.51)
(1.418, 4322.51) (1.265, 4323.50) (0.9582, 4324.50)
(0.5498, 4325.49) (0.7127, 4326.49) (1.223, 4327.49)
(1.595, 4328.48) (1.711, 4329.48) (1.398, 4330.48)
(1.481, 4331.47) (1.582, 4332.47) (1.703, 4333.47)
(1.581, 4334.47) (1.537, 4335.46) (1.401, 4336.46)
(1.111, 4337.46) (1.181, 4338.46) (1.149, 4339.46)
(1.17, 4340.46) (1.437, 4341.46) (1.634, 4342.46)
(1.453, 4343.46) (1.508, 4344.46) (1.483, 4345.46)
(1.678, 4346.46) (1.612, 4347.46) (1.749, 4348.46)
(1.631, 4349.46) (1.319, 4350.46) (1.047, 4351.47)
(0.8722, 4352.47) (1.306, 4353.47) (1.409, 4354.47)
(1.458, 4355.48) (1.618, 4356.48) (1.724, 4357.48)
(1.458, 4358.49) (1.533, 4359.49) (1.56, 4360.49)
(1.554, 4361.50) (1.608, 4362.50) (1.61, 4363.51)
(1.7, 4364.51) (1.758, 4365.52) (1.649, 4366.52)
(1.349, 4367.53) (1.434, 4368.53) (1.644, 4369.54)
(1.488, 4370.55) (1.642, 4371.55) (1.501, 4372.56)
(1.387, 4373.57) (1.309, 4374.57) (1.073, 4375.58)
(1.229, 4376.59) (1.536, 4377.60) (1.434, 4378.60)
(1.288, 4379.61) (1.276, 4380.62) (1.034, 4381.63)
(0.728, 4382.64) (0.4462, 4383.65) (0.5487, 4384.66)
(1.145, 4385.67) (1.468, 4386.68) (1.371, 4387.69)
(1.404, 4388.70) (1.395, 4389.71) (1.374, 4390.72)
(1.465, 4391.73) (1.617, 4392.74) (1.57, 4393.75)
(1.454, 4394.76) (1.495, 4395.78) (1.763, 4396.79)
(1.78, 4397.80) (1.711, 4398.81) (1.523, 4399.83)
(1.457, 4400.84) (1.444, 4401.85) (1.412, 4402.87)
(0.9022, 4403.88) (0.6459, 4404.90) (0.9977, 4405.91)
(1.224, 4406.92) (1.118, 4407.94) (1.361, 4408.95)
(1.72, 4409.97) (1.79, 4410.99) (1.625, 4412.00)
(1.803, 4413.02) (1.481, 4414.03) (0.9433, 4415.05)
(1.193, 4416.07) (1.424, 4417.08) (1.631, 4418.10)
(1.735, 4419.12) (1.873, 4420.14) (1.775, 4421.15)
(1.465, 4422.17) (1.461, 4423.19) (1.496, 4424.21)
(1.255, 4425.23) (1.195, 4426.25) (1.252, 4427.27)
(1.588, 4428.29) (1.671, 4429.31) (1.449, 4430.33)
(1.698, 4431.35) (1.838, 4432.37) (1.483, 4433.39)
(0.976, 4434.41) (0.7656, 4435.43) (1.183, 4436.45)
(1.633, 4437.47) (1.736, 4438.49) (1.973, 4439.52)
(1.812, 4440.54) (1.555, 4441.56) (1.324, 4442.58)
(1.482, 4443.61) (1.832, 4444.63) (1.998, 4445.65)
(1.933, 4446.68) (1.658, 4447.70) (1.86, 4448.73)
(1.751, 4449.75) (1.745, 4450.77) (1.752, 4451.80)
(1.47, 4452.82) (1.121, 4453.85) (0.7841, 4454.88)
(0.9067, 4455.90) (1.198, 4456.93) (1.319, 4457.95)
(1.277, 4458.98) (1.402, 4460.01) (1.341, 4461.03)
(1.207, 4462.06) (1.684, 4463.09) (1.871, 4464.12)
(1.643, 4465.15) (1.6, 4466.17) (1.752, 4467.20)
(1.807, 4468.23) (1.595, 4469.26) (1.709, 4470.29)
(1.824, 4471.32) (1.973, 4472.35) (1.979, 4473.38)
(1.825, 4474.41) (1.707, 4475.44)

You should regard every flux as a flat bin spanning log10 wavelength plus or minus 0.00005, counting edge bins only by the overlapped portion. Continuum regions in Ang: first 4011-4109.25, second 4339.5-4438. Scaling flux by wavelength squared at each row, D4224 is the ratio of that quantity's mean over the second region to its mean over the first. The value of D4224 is 1.8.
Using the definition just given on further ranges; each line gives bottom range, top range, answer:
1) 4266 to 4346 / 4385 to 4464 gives 1.39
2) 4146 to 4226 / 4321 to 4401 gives 1.48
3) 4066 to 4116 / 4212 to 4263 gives 0.85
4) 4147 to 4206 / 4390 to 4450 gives 1.58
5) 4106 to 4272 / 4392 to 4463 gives 1.69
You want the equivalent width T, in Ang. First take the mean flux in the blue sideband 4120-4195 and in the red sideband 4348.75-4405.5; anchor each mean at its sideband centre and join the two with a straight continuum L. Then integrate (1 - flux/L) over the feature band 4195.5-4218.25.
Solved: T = 2.7 Ang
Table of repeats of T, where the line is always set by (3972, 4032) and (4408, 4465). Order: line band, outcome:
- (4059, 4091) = -3.07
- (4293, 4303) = 2.70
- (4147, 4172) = -2.30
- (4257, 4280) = 4.86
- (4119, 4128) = -2.22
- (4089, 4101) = -2.07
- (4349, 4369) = -1.65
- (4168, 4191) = 0.02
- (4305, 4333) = 1.26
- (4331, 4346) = -1.11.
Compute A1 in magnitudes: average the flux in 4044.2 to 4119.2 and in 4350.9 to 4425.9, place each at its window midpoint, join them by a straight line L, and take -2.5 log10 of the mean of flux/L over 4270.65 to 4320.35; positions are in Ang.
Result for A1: 0.270 mag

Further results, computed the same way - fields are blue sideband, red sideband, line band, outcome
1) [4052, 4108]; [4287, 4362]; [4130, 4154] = 0.08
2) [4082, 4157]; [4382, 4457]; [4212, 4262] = 0.45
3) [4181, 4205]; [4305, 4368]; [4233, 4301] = 0.29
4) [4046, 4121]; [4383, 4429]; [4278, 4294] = 0.28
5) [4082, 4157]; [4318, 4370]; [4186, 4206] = 0.15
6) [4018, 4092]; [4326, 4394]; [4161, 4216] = 0.05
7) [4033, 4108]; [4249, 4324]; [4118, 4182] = -0.11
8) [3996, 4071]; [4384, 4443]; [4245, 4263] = 0.35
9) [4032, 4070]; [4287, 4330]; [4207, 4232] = 0.29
